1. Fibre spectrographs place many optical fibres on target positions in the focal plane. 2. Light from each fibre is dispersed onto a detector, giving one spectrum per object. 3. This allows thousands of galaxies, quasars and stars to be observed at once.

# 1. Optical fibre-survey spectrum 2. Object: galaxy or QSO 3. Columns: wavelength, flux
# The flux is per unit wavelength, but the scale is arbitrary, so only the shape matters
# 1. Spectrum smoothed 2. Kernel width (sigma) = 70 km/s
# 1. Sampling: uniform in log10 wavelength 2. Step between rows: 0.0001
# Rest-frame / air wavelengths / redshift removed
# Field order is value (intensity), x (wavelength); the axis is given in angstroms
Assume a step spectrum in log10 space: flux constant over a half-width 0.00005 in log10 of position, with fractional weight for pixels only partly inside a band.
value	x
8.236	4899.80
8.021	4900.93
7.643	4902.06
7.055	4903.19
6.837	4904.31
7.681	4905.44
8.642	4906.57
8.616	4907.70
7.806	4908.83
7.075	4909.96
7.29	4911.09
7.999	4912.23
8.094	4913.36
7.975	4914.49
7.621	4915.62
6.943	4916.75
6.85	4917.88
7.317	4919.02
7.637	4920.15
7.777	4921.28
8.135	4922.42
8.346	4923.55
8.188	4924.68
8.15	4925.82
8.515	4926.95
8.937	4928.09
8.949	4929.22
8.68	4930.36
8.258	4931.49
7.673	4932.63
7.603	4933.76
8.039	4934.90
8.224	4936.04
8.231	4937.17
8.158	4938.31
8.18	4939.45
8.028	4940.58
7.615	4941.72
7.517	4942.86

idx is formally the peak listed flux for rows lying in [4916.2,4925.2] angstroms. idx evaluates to 8.346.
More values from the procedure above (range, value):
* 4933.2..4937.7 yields 8.231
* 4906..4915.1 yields 8.642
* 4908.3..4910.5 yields 7.806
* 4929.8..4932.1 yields 8.68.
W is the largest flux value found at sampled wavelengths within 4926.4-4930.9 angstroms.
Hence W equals 8.949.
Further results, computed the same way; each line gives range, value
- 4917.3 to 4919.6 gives 7.317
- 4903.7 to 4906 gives 7.681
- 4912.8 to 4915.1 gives 8.094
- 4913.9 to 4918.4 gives 7.975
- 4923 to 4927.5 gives 8.515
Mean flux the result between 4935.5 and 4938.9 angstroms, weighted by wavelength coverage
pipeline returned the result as 8.21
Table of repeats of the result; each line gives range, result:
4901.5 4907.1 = 7.57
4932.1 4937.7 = 7.96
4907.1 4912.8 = 7.75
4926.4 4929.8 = 8.79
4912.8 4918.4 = 7.51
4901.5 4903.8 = 7.36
